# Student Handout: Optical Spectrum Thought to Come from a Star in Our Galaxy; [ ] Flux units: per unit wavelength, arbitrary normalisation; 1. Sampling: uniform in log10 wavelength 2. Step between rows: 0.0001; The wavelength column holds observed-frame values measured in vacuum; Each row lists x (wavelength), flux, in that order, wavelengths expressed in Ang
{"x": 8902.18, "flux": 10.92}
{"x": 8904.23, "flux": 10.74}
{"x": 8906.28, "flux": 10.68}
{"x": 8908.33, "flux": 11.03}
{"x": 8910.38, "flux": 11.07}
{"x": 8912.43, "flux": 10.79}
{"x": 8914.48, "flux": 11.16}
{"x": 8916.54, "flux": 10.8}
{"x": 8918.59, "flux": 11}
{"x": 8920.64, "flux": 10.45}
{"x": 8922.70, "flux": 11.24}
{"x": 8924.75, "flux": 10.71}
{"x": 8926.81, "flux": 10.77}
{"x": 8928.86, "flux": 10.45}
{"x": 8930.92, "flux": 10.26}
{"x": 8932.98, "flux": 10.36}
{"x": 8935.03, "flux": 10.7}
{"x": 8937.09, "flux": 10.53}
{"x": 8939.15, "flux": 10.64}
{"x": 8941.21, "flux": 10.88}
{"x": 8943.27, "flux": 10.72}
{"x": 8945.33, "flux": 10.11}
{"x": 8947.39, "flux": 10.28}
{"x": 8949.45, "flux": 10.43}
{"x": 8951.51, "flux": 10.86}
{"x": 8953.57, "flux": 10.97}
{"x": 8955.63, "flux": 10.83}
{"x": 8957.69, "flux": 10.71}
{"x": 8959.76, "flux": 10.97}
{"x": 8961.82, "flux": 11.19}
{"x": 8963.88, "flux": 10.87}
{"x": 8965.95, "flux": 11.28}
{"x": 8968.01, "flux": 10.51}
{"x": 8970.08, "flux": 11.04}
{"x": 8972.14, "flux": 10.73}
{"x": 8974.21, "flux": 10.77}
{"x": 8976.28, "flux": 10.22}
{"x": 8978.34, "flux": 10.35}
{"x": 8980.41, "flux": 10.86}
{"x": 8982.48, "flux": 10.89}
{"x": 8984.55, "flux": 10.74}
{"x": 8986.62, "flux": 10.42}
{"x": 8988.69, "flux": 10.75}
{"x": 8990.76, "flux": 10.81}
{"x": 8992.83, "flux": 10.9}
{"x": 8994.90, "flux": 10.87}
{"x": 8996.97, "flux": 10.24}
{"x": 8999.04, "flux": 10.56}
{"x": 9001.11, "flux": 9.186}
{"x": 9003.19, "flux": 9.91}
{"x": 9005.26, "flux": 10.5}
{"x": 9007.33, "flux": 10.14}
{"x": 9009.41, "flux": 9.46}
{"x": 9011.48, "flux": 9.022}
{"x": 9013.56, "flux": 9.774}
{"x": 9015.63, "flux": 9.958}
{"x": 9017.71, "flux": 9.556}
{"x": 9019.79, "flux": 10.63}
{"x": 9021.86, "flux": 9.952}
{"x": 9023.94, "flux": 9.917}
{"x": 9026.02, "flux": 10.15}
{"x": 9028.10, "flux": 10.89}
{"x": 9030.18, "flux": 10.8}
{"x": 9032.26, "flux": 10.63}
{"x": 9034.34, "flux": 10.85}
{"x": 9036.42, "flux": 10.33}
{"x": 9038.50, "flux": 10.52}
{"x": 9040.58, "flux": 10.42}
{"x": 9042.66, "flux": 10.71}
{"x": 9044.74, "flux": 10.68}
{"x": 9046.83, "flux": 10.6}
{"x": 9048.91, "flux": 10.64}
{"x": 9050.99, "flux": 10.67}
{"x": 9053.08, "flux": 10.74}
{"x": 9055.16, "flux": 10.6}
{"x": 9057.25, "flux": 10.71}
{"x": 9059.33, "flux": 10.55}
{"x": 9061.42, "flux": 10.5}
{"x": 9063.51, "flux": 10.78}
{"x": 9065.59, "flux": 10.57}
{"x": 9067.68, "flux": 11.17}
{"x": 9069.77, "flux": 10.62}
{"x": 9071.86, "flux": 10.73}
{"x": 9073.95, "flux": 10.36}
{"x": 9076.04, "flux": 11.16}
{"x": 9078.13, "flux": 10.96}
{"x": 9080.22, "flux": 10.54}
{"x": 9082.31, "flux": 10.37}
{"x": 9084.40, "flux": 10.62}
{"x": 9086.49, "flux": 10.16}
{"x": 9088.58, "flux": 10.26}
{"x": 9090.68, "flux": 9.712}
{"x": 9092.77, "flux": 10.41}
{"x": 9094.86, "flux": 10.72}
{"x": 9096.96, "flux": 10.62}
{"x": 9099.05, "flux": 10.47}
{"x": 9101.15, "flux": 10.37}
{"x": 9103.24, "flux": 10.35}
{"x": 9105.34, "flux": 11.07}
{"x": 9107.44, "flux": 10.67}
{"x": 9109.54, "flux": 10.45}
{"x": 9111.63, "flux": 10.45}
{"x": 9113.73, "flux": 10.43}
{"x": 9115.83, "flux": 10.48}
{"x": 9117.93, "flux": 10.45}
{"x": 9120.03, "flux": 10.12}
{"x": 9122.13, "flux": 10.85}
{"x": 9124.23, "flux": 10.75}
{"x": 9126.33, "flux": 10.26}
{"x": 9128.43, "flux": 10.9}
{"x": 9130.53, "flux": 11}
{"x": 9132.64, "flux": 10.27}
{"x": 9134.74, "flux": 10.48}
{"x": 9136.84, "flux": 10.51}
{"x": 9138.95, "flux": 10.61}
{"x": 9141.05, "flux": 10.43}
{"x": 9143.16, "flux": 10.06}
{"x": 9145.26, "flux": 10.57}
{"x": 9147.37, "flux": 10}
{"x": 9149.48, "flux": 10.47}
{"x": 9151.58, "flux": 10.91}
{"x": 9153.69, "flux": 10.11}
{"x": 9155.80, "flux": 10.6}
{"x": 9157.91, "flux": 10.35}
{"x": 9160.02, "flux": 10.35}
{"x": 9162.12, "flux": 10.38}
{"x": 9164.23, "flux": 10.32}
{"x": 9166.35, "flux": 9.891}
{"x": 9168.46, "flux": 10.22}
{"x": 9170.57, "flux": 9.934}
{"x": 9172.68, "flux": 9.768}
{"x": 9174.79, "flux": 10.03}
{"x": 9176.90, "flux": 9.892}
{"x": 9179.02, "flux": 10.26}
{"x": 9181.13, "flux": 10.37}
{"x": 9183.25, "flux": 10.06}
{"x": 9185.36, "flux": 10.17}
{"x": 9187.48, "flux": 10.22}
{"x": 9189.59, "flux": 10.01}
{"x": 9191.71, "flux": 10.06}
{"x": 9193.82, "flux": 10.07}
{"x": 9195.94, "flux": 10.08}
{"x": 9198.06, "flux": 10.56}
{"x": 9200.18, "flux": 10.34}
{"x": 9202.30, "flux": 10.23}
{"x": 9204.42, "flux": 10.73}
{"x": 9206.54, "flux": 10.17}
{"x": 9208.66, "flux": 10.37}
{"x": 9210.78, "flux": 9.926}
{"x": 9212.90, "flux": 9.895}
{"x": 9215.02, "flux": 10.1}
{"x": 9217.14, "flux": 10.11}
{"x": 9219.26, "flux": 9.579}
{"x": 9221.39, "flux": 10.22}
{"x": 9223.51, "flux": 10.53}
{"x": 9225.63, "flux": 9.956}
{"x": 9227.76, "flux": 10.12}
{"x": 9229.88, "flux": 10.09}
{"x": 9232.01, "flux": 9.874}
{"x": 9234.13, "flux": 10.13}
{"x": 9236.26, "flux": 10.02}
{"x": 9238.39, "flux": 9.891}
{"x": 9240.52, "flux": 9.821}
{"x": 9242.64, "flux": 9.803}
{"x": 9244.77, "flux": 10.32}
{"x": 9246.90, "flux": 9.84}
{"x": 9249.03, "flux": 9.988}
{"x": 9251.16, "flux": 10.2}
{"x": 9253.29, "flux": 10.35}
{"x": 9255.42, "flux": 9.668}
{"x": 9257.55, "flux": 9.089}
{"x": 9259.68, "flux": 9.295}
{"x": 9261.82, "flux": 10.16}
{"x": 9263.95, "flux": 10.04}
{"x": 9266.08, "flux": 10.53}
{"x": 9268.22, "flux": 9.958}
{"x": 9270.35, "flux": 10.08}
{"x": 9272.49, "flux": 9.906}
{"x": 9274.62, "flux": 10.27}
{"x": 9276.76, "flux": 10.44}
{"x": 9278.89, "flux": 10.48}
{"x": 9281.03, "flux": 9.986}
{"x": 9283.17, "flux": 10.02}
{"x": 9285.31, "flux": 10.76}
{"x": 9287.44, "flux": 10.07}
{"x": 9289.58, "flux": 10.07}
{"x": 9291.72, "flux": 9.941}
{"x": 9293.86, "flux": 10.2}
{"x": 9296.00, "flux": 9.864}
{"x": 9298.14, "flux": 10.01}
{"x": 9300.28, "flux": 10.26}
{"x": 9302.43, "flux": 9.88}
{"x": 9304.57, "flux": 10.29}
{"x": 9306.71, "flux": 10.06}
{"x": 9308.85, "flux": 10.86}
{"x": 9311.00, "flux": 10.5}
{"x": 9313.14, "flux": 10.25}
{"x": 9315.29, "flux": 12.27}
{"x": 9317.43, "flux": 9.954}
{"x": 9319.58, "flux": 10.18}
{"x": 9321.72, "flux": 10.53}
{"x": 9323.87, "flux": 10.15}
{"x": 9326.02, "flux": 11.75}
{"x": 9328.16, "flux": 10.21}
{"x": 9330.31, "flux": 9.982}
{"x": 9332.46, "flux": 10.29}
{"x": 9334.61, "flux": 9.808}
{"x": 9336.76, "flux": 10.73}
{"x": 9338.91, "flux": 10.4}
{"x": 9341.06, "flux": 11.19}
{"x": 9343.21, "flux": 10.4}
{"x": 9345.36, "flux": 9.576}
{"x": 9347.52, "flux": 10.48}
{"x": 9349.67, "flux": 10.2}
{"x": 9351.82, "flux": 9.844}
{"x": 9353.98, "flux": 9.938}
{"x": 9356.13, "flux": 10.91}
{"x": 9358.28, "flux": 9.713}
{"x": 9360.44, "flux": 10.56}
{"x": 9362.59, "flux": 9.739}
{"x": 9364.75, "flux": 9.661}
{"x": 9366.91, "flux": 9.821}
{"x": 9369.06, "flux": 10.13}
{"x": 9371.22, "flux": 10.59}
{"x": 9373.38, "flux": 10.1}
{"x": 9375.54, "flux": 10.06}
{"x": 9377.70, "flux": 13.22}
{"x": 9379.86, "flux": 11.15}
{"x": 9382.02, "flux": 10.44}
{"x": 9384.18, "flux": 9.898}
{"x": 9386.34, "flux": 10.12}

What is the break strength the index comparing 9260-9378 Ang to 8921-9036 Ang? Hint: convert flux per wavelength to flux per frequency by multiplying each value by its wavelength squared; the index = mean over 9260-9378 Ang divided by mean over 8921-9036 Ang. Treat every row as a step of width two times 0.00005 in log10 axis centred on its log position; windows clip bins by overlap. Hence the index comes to 1.06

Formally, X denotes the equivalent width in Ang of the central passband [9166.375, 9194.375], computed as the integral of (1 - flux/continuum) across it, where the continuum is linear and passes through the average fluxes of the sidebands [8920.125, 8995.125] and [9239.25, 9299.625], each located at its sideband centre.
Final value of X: 0.4 Ang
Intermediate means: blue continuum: 10.7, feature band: 10.1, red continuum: 10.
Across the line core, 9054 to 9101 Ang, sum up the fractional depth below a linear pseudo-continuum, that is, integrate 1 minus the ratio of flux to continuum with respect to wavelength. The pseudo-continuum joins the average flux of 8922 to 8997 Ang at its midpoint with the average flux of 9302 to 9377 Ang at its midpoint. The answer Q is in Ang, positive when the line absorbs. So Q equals 0.1 Ang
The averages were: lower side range 10.7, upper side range 10.3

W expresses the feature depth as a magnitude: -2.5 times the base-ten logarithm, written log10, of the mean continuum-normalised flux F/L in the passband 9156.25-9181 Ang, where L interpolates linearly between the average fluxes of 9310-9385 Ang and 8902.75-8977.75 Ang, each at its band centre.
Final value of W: 0.04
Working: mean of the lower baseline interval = 10.7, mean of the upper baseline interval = 10.4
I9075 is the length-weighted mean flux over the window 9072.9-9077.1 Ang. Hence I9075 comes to 10.8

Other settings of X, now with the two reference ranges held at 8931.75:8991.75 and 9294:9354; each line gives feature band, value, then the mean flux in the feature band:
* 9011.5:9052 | 1.0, 10.4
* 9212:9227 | 0.6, 10.1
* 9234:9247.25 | 0.6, 9.97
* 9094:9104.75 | 0.0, 10.5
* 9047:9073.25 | -0.2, 10.7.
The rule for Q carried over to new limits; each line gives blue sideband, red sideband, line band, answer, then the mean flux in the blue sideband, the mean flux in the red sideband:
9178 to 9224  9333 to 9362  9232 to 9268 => 0.9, 10.2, 10.3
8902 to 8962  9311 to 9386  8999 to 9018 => 1.6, 10.7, 10.4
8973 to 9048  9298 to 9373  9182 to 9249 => 1.5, 10.4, 10.3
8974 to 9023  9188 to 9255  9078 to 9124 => -1.3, 10.3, 10.1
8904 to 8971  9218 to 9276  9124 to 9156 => -0.7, 10.8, 9.99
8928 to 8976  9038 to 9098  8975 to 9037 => 1.9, 10.7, 10.6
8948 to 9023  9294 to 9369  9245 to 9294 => 1.3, 10.5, 10.3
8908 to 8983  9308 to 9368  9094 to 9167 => 0.5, 10.7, 10.4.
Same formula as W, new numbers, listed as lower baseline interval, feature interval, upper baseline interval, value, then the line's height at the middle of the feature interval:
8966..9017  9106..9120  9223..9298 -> -0.03 mag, 10.2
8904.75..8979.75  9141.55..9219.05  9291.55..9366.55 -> 0.03 mag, 10.5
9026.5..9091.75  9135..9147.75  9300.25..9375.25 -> 0.01 mag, 10.5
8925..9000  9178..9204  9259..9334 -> 0.02 mag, 10.4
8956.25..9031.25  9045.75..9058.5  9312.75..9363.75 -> -0.02 mag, 10.4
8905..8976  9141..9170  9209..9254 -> -0.01 mag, 10.2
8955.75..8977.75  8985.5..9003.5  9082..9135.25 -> 0.03 mag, 10.8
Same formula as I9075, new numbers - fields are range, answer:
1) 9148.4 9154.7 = 10.5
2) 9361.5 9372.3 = 9.99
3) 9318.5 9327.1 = 10.7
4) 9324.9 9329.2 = 11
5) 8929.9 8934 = 10.3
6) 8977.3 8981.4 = 10.6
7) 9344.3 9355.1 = 10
